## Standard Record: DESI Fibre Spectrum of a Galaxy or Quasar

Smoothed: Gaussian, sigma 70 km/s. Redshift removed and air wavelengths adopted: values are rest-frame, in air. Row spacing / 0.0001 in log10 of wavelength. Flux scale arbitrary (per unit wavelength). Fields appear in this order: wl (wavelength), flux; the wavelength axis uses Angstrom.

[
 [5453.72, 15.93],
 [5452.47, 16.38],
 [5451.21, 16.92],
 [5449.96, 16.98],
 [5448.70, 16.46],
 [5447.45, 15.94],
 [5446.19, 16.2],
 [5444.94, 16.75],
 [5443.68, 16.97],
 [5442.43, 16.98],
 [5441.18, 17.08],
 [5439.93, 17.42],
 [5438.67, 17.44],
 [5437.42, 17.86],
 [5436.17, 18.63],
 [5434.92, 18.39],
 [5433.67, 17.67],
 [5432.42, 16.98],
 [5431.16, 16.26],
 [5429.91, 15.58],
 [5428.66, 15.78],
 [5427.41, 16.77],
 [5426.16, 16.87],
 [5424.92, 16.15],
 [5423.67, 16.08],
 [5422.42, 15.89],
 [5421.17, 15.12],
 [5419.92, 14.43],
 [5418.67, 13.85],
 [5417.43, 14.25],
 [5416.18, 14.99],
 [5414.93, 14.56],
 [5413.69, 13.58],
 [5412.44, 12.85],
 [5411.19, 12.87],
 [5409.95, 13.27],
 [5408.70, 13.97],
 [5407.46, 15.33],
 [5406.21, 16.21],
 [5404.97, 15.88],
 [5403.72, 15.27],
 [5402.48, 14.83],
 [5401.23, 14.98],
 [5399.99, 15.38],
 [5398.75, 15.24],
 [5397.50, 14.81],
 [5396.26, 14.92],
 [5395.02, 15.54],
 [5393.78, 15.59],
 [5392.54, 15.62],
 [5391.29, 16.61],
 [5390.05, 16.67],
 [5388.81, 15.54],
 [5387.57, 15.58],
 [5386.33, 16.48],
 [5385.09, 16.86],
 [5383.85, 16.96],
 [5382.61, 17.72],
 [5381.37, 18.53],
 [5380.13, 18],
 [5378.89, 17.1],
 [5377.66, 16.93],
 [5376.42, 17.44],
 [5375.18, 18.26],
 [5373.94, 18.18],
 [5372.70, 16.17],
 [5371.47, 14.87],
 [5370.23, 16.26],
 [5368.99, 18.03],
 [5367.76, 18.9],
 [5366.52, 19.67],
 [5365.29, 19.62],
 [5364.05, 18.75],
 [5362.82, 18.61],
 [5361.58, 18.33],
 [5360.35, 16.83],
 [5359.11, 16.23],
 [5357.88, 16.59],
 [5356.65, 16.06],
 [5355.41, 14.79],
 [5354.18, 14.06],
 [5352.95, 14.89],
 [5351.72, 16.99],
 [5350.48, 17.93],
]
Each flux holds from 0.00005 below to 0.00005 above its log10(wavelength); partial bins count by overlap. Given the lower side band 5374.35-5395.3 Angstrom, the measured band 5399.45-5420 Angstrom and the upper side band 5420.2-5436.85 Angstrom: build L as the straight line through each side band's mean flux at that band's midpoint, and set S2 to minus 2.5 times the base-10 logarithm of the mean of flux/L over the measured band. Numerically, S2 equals 0.15 mag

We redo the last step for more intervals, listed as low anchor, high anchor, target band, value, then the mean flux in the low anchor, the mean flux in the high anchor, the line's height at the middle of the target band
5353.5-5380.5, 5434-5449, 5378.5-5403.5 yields 0.07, 17.2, 17.2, 17.2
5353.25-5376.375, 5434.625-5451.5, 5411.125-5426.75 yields 0.16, 17.2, 17.1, 17.2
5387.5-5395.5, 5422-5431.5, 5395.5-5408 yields 0.05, 15.9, 16.2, 16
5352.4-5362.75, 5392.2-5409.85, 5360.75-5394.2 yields -0.11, 16.1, 15.2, 15.7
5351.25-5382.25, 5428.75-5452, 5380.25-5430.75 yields 0.11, 17.2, 17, 17.1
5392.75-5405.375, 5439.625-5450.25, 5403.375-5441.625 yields 0.02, 15.2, 16.7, 16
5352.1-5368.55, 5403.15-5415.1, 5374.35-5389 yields -0.08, 17.2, 14.4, 16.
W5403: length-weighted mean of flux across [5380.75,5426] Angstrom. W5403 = 15.4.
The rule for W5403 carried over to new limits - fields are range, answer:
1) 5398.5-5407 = 15.4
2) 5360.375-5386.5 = 17.7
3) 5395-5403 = 15.1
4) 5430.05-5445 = 17.3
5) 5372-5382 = 17.6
